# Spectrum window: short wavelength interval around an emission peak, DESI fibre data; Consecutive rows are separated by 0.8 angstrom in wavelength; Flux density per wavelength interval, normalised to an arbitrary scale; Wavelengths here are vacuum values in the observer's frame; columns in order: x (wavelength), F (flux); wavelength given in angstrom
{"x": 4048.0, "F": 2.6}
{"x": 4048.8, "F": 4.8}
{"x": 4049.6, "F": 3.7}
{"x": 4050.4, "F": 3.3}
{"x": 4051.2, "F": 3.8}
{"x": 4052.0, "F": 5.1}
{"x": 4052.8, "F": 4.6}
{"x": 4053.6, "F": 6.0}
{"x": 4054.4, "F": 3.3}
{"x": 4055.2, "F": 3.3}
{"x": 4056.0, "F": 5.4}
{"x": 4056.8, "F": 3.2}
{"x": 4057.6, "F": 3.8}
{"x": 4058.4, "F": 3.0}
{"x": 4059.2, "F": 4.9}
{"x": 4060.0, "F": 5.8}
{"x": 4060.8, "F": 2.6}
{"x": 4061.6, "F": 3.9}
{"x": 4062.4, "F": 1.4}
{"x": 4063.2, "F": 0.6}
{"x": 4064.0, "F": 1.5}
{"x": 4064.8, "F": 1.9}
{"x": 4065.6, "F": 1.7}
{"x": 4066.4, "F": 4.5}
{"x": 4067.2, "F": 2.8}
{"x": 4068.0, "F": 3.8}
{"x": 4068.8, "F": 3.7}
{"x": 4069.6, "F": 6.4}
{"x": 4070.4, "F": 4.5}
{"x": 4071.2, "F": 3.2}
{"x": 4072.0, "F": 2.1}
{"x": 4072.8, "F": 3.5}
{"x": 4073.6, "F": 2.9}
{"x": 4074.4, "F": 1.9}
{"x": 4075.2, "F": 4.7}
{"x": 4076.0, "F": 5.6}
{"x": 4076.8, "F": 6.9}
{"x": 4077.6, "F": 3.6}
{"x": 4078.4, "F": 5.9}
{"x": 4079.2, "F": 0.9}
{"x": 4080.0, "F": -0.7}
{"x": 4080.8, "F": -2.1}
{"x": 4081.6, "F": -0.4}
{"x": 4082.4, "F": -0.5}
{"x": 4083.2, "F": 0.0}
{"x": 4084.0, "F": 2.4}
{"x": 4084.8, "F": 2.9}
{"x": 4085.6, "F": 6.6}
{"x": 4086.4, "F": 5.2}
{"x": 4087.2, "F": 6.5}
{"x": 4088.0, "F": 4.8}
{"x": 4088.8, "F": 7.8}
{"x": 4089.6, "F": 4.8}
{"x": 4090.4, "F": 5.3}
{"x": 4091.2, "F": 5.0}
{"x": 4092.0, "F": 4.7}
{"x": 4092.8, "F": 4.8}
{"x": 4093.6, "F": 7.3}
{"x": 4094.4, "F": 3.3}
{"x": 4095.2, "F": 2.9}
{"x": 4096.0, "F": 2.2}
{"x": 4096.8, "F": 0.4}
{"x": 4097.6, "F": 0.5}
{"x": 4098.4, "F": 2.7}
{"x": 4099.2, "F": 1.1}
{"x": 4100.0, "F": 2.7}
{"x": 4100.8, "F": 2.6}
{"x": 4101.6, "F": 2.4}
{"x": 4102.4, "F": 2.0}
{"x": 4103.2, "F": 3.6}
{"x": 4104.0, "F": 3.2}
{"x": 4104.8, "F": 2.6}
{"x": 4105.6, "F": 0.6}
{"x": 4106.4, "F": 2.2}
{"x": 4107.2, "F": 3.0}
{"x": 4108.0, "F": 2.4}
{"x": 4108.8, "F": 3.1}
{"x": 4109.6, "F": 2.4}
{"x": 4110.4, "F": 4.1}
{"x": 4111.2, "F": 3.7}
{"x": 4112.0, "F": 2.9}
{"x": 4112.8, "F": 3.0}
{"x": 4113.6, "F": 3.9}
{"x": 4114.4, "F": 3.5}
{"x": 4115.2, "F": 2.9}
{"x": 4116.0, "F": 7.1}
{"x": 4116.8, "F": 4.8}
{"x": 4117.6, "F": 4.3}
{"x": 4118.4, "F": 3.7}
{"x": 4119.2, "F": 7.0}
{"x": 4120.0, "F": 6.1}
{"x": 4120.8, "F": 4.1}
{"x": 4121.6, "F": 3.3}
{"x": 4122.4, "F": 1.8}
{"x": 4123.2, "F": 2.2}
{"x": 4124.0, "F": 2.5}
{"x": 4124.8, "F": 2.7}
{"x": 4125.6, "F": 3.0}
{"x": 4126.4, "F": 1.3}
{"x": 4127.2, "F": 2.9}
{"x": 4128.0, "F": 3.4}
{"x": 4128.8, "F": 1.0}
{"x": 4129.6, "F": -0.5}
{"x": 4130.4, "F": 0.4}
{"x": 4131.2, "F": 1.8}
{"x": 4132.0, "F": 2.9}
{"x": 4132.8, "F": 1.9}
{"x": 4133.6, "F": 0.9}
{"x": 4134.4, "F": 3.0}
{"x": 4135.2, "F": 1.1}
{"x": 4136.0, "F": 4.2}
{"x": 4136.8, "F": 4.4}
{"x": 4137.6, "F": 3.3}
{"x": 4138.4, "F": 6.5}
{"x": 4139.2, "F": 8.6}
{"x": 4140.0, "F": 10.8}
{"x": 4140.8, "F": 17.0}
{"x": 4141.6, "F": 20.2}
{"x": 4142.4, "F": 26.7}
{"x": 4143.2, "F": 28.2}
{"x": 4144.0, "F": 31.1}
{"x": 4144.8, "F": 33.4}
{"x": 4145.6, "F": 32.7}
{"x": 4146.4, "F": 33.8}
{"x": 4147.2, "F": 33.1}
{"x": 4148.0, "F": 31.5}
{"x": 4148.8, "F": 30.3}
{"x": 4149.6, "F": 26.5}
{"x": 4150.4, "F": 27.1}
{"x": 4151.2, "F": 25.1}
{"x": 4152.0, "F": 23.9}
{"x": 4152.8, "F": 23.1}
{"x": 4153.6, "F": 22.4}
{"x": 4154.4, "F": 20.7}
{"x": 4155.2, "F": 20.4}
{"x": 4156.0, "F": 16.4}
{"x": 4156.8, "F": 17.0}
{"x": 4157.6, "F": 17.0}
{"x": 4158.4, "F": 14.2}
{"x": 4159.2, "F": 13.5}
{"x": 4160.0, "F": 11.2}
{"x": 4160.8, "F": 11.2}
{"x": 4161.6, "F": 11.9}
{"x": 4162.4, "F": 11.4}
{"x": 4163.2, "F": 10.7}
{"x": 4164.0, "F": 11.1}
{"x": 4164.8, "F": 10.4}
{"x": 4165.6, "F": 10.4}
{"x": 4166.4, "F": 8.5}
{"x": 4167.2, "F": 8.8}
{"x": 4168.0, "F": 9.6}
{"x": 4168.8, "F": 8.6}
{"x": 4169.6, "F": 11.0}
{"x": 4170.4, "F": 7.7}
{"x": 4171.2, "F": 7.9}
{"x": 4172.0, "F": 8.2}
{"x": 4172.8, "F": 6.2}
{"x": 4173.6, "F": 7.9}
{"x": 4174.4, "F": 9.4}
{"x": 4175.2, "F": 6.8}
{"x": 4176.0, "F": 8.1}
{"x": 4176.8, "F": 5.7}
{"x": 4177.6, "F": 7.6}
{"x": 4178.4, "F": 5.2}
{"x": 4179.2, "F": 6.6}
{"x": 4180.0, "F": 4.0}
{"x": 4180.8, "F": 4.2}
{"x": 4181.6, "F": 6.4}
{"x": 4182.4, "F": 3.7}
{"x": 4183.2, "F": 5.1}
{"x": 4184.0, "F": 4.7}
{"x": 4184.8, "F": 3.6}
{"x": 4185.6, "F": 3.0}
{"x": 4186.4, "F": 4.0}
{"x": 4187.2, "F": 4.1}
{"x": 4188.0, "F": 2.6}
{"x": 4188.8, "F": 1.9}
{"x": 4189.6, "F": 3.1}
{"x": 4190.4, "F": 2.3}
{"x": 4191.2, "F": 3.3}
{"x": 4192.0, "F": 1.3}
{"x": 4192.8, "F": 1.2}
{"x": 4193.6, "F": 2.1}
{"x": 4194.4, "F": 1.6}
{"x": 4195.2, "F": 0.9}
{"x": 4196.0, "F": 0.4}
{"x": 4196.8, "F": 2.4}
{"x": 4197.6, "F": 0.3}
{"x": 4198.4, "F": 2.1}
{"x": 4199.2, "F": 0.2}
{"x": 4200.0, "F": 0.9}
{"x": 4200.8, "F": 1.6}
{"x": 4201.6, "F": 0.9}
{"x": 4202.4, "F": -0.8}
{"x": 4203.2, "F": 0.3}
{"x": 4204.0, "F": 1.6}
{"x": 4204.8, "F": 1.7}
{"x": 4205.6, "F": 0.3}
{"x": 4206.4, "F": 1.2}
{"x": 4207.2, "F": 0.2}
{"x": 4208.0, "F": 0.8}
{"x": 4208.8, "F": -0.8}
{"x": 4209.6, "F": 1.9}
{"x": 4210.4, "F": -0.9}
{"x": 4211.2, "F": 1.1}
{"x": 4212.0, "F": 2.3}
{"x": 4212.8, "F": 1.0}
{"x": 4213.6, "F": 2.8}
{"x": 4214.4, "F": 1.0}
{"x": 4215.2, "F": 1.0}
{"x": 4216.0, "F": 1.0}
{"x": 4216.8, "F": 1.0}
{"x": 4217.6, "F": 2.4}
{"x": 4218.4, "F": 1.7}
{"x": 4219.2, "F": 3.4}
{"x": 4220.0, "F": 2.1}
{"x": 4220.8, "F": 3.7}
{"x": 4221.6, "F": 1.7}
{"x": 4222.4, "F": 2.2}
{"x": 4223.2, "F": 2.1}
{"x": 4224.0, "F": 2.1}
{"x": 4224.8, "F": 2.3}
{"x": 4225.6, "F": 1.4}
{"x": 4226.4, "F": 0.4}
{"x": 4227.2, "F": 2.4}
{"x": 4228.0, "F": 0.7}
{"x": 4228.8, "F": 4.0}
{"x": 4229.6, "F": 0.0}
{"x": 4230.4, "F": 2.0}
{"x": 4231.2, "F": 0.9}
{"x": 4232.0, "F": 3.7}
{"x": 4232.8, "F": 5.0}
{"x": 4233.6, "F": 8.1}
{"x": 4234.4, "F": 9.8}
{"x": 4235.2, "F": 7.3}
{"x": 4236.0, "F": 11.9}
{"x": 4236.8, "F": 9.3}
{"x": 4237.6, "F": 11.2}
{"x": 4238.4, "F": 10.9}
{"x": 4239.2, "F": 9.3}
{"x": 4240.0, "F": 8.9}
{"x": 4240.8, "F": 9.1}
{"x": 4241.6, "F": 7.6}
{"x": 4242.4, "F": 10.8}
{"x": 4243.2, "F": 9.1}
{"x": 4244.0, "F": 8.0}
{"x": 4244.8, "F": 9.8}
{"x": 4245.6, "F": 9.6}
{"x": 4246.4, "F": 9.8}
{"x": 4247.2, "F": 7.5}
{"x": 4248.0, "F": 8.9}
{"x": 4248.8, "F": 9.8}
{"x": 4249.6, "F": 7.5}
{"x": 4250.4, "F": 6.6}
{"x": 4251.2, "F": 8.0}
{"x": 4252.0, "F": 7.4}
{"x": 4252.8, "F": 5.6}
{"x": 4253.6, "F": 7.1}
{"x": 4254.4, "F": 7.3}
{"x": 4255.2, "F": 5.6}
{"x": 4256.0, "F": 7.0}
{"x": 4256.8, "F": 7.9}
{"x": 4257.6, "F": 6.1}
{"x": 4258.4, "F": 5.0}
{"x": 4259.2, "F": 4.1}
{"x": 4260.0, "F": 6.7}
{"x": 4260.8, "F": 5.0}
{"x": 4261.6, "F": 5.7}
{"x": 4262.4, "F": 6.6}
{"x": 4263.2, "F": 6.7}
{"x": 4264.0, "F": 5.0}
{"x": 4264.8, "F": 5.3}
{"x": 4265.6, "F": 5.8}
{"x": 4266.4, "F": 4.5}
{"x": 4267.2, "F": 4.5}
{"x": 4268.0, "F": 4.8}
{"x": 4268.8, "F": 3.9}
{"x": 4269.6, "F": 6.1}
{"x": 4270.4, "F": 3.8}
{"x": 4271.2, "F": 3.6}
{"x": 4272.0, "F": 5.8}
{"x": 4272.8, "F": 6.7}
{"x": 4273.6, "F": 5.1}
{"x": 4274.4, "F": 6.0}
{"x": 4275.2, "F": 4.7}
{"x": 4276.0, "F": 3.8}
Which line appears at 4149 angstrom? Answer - Lyman alpha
